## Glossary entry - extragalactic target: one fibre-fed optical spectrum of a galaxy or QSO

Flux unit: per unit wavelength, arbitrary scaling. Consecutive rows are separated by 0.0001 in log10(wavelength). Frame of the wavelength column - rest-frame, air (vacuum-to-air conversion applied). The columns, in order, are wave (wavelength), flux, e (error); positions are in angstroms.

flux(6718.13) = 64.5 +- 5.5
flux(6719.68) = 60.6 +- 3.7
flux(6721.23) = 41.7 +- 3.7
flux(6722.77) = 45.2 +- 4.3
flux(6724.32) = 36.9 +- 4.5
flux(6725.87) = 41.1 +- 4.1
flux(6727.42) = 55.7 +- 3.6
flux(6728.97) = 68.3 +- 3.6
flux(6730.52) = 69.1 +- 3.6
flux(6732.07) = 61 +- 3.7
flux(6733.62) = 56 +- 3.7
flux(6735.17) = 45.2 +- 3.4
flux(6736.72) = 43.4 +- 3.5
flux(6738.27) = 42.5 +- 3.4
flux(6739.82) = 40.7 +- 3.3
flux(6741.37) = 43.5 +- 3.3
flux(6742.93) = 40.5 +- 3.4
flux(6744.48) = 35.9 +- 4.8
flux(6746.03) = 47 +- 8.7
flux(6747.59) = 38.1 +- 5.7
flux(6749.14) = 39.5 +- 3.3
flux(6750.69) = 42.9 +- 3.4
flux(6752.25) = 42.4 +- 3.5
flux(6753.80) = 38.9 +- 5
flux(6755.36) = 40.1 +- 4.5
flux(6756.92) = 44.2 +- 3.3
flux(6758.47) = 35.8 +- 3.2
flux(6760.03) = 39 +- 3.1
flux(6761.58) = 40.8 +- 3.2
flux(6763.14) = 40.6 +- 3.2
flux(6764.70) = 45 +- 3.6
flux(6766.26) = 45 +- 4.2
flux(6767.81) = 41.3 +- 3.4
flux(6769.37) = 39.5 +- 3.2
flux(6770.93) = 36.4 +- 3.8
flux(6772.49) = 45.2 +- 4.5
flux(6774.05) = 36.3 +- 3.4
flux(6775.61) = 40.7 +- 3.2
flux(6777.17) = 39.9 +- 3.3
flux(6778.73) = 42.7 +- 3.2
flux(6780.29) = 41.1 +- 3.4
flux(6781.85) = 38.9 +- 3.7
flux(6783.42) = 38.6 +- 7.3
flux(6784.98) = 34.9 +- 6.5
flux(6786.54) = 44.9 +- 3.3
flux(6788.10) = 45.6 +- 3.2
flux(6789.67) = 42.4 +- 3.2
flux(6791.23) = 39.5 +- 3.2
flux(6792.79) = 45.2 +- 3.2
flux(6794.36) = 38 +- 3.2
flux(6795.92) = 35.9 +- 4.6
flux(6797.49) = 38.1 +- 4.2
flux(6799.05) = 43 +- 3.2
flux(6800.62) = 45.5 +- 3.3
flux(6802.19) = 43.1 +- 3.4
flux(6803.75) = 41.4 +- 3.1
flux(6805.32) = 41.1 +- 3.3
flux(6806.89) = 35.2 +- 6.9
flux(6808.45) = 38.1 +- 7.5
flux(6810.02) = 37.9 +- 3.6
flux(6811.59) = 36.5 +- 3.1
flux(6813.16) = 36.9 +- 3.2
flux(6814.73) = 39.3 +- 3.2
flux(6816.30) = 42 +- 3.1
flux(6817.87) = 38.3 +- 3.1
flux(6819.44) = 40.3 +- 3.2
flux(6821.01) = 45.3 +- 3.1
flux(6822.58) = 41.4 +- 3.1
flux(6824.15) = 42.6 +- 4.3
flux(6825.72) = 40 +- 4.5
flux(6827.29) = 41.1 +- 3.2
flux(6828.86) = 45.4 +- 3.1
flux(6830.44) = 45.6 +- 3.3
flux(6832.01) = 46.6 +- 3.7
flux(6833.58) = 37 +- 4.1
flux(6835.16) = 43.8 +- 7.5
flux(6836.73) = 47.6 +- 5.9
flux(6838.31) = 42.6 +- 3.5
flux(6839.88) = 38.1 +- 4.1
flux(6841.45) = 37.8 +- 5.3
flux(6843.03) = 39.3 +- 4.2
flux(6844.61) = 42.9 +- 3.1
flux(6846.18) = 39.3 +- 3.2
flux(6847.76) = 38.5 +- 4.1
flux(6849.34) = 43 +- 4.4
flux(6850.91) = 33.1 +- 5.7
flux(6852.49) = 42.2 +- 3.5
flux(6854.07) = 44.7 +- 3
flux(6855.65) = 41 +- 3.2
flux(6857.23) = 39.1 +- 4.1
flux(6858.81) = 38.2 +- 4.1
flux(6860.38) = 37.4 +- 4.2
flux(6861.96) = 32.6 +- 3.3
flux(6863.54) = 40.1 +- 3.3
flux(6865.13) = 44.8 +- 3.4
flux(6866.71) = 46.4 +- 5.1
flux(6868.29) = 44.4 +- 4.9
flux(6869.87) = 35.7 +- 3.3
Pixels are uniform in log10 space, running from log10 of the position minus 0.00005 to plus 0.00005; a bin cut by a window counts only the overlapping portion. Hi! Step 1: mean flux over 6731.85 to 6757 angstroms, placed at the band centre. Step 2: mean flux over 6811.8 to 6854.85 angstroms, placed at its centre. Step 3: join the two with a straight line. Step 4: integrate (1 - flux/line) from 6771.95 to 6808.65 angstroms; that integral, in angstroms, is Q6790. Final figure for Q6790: 1.3 angstroms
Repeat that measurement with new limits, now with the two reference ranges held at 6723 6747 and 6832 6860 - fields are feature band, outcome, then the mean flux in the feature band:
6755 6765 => 1.3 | 40.6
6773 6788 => 1.7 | 40.1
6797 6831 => 1.6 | 40.8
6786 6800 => 0.9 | 41.4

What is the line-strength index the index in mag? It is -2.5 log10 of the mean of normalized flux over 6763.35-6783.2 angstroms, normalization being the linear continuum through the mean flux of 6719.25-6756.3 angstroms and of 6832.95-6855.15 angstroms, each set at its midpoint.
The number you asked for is 0.09 mag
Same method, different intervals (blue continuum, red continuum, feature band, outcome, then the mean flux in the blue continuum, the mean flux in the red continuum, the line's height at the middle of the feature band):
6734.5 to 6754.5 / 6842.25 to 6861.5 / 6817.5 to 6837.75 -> -0.07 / 41.6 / 39.8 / 40.2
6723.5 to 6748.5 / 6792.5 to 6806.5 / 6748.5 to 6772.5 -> 0.11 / 47.7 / 40.9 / 45.1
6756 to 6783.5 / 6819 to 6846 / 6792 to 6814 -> 0.05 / 40.7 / 42.2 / 41.5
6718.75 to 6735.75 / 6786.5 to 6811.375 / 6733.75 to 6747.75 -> 0.19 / 53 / 40.7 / 50.7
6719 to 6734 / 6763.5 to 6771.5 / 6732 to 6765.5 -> 0.11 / 53.5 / 41.5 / 47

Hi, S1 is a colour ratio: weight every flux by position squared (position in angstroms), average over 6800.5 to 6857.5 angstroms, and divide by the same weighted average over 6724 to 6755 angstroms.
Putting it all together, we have 0.9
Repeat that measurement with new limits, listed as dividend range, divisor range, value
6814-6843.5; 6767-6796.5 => 1.05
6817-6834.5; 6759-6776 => 1.05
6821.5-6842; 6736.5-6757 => 1.05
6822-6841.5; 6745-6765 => 1.06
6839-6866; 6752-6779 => 1.00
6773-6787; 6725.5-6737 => 0.72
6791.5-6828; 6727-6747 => 0.83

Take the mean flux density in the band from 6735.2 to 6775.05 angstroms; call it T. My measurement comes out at 41.1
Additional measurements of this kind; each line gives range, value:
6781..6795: 40.9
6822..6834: 42.7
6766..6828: 40.4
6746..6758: 41.1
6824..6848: 41.8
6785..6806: 41.6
